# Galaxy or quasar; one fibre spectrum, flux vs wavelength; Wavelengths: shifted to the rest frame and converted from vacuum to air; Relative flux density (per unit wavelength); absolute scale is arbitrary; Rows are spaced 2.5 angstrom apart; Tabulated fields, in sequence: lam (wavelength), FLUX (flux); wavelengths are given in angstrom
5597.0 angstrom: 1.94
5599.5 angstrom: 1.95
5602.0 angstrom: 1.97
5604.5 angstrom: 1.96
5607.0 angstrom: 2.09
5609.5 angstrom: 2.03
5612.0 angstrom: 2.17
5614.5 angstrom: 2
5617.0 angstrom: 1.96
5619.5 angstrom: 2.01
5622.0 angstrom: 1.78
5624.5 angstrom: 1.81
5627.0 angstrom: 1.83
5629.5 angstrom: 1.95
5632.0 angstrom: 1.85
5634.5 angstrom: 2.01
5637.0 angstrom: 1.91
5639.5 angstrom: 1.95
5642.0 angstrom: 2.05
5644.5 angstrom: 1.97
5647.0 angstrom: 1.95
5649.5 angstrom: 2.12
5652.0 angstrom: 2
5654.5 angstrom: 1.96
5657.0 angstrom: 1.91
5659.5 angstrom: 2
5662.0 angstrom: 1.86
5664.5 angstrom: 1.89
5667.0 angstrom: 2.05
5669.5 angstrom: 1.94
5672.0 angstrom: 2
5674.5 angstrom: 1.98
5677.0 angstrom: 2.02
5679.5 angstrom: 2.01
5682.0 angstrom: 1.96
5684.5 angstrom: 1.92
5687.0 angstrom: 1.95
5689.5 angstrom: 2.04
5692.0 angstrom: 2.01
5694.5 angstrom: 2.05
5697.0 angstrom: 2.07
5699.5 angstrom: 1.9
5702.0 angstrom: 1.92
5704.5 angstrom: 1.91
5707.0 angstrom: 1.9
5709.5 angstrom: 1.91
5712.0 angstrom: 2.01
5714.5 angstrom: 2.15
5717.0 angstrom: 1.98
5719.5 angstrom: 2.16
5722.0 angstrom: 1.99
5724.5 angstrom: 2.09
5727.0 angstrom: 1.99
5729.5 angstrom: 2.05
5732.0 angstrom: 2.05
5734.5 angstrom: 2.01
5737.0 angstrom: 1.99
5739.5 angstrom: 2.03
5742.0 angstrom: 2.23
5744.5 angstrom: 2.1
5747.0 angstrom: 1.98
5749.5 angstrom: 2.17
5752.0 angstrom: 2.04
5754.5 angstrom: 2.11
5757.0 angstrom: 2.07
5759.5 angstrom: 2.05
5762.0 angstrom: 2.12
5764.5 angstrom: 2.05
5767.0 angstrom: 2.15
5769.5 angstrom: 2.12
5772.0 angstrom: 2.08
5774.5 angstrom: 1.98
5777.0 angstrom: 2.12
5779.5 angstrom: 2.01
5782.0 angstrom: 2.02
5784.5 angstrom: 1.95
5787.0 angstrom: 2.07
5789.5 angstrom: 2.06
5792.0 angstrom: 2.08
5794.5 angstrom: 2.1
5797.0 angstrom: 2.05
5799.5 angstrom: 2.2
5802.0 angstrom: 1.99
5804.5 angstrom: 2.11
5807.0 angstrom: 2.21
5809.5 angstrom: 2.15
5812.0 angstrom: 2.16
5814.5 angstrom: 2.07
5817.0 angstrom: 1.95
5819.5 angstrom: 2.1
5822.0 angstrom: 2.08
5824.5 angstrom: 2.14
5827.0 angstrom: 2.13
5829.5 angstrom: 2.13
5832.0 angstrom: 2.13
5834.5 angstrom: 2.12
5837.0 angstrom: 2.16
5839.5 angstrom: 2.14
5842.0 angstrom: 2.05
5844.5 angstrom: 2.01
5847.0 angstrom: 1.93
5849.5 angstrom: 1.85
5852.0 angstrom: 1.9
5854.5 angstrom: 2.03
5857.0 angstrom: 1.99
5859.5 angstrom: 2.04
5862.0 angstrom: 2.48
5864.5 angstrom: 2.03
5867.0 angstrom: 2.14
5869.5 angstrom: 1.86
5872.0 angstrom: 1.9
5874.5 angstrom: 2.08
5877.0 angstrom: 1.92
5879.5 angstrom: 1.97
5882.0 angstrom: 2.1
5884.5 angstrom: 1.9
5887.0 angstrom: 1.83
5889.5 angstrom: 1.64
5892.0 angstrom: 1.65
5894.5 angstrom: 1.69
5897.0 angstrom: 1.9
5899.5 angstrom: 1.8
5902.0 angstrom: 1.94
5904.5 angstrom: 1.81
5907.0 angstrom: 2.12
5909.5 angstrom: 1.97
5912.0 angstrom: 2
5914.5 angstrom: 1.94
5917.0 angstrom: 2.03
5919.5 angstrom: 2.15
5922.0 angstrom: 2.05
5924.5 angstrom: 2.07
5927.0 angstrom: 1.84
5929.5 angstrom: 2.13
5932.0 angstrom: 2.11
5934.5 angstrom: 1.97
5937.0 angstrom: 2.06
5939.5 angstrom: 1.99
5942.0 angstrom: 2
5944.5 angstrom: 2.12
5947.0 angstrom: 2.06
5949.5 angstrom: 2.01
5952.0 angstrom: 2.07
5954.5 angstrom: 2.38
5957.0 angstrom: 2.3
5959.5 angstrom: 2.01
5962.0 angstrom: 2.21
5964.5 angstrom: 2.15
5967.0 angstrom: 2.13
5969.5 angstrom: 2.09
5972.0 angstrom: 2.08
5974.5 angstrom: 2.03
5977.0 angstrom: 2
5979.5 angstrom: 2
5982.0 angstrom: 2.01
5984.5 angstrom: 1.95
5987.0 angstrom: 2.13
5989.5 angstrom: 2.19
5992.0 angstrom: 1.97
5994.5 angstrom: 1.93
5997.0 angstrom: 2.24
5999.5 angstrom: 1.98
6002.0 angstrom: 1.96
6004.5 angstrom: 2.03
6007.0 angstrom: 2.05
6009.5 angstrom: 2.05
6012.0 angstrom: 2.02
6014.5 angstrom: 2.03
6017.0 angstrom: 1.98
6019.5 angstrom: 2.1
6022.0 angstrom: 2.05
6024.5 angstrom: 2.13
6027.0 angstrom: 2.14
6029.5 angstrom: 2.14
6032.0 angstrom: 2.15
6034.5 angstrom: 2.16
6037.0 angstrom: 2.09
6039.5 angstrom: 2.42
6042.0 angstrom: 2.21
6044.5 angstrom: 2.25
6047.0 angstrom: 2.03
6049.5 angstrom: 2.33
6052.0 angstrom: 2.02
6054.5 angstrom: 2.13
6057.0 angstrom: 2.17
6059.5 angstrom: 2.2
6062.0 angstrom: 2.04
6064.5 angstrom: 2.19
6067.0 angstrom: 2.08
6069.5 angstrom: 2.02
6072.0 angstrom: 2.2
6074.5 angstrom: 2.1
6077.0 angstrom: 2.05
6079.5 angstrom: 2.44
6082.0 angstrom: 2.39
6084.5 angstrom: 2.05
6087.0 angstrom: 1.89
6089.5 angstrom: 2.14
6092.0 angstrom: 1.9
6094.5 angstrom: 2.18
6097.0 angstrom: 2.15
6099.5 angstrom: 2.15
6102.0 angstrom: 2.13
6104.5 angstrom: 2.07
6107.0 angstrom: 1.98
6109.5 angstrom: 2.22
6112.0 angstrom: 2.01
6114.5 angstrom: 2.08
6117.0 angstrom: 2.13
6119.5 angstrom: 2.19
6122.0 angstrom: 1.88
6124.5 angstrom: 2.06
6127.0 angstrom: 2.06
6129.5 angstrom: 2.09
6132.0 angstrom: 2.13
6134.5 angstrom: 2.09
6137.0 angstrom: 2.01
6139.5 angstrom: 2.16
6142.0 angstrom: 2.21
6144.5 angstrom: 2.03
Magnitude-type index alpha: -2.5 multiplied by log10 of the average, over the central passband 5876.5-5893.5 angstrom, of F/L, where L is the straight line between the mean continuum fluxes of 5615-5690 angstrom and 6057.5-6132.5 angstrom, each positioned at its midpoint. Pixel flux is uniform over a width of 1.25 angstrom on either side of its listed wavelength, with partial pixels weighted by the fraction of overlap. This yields 0.10 mag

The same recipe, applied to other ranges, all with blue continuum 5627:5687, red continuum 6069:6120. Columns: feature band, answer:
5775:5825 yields -0.03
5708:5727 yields -0.03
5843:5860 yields 0.04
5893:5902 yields 0.13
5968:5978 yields 0.01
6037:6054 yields -0.05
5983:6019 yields 0.03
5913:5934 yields 0.01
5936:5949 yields 0.01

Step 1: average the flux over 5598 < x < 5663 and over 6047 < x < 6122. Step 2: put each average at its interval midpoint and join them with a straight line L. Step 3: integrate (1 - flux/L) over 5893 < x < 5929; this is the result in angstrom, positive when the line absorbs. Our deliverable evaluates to 1.9 angstrom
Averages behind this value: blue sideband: 1.96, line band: 1.95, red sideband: 2.12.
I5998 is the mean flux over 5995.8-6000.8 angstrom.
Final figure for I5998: 2.11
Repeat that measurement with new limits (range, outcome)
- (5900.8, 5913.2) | 1.97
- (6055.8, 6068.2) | 2.14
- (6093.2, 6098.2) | 2.16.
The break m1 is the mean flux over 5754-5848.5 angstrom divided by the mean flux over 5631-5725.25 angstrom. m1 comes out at 1.05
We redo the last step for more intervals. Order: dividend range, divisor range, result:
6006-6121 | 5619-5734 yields 1.07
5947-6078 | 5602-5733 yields 1.06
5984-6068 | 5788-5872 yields 1.01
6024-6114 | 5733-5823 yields 1.03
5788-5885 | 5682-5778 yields 1.01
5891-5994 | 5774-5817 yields 0.98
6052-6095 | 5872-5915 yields 1.12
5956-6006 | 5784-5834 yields 0.99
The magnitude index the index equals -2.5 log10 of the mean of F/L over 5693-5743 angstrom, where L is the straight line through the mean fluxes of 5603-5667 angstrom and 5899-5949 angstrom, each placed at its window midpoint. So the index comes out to -0.02 mag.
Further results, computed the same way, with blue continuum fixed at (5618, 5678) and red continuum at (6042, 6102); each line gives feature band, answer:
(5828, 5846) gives -0.037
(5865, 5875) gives 0.030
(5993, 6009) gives 0.039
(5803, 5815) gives -0.063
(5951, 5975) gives -0.031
